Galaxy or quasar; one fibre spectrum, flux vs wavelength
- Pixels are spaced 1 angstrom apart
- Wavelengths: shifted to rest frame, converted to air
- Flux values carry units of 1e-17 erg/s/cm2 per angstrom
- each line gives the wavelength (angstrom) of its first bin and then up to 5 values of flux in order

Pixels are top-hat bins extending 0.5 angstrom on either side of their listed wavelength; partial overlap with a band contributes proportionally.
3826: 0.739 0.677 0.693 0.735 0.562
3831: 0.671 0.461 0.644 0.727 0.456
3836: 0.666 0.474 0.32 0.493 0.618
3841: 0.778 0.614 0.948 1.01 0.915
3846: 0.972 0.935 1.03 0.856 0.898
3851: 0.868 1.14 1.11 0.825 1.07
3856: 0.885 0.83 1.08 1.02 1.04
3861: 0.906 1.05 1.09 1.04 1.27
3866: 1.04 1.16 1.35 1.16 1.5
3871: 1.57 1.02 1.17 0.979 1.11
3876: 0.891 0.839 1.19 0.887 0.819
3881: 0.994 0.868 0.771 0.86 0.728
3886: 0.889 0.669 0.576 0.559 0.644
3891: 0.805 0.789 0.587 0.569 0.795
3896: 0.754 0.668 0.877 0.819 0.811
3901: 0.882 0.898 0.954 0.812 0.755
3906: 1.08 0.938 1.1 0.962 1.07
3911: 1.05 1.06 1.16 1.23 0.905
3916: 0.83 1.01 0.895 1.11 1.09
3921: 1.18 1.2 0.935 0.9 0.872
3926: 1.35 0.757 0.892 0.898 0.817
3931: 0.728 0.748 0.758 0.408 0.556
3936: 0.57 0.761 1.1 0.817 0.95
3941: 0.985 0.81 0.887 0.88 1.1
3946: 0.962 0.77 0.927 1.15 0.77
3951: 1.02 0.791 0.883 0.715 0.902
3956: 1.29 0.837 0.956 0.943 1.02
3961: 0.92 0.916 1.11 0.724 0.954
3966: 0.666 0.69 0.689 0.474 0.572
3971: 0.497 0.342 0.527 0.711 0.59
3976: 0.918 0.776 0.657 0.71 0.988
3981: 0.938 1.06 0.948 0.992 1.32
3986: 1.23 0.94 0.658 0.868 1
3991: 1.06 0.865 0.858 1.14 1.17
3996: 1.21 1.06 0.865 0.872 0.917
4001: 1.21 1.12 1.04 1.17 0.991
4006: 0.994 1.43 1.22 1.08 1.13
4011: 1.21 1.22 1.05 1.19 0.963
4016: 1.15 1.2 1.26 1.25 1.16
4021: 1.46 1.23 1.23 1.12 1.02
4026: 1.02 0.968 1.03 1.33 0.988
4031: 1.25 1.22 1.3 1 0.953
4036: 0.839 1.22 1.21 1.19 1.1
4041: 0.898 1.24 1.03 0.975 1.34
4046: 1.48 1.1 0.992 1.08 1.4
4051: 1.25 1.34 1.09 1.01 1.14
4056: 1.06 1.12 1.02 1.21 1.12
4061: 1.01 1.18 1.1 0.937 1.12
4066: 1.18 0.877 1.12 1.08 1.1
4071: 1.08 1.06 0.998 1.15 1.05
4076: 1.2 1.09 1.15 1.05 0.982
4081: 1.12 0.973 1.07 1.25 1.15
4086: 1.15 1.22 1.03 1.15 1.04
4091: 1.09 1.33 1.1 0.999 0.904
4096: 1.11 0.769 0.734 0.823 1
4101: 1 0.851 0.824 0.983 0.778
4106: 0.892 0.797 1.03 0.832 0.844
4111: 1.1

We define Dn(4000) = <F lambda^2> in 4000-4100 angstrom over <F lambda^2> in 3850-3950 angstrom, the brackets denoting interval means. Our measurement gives 1.29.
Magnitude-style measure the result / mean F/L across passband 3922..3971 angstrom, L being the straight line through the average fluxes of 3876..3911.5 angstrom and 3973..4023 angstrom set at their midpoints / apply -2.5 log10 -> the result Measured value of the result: 0.10 mag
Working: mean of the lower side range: 0.837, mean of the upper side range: 1.04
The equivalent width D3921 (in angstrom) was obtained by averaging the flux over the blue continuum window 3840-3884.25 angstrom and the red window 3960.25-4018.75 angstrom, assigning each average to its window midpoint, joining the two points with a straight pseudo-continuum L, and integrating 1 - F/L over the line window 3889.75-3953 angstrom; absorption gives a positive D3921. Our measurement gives 5.6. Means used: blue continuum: 1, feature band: 0.892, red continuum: 0.95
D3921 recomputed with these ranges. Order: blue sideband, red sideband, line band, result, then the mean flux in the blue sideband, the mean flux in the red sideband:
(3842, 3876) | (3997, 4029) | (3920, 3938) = 3.7 angstrom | 1.05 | 1.12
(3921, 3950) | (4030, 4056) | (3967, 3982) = 4.5 angstrom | 0.878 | 1.14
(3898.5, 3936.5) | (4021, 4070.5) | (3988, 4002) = 0.6 angstrom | 0.921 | 1.12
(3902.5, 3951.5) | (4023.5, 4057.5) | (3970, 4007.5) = 3.9 angstrom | 0.928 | 1.13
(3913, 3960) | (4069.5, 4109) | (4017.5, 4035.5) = -3.2 angstrom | 0.914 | 1.03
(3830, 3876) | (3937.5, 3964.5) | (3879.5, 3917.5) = 2.9 angstrom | 0.924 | 0.931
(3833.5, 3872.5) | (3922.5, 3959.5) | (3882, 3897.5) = 3.4 angstrom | 0.942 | 0.876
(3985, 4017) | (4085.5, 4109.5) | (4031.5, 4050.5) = -2.0 angstrom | 1.07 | 0.977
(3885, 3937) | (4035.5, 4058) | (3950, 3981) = 5.6 angstrom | 0.864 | 1.14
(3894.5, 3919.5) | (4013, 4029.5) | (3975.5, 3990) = 2.0 angstrom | 0.937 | 1.16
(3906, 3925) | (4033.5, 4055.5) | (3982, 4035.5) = 0.4 angstrom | 1.03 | 1.13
